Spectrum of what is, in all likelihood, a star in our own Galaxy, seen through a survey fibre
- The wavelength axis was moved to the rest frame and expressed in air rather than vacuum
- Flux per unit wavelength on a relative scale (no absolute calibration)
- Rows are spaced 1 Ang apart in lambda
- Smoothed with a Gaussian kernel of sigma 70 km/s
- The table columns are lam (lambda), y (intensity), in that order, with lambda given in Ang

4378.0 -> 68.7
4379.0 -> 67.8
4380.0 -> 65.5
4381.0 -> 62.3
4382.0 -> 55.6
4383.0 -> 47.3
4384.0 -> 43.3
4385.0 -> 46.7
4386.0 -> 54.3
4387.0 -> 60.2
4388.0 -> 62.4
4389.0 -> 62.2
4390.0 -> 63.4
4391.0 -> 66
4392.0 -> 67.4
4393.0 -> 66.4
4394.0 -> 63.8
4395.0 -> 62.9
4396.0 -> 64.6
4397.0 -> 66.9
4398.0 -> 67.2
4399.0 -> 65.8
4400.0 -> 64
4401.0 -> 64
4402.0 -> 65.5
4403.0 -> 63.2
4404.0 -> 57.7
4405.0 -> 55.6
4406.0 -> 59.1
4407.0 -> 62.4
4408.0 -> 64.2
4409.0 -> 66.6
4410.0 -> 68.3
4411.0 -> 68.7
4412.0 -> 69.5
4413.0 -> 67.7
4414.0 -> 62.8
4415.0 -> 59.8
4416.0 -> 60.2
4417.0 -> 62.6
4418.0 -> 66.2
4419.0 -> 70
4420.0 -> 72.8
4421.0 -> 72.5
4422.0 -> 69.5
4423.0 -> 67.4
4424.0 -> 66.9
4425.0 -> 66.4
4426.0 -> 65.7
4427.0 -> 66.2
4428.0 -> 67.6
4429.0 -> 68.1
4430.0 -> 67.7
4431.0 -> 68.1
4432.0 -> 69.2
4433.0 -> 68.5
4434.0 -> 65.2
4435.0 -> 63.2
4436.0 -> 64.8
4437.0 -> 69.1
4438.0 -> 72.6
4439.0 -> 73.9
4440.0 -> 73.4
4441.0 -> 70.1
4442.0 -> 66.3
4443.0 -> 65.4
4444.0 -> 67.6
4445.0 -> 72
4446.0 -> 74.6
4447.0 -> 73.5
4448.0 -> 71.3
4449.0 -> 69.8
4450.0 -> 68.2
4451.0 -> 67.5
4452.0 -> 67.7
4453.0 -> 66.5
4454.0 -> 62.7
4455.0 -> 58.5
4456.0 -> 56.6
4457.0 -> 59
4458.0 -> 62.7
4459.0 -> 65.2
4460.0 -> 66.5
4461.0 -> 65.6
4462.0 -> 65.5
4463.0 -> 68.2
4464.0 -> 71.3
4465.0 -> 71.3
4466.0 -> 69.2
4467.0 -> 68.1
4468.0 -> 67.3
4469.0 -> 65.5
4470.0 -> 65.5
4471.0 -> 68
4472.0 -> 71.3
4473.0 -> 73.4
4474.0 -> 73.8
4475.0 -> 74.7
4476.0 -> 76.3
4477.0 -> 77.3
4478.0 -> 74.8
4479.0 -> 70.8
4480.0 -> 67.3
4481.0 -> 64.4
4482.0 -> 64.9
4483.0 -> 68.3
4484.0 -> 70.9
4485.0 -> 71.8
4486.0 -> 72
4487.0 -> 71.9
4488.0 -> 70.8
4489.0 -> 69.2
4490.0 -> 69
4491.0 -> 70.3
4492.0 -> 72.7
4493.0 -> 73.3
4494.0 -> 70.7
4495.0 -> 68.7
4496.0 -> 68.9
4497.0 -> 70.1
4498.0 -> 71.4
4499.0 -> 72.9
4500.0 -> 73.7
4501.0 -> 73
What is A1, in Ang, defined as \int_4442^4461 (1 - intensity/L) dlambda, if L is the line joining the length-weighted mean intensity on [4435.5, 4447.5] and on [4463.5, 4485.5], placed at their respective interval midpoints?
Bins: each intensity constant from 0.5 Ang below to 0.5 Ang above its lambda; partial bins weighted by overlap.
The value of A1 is 1.05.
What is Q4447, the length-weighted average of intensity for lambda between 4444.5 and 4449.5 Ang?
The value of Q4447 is 72.2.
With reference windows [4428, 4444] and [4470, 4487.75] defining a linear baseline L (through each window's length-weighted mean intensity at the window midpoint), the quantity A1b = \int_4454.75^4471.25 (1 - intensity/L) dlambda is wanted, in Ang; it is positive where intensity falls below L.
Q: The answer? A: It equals 1.1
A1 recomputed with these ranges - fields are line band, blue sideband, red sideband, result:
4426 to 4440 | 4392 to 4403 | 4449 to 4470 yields -0.6 Ang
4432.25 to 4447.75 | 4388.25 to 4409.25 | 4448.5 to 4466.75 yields -1.0 Ang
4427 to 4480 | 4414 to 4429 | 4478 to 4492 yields -0.2 Ang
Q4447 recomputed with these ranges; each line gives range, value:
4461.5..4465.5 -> 69.1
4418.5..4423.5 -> 70.4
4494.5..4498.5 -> 69.8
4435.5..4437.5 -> 66.9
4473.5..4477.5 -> 75.5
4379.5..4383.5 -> 57.7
